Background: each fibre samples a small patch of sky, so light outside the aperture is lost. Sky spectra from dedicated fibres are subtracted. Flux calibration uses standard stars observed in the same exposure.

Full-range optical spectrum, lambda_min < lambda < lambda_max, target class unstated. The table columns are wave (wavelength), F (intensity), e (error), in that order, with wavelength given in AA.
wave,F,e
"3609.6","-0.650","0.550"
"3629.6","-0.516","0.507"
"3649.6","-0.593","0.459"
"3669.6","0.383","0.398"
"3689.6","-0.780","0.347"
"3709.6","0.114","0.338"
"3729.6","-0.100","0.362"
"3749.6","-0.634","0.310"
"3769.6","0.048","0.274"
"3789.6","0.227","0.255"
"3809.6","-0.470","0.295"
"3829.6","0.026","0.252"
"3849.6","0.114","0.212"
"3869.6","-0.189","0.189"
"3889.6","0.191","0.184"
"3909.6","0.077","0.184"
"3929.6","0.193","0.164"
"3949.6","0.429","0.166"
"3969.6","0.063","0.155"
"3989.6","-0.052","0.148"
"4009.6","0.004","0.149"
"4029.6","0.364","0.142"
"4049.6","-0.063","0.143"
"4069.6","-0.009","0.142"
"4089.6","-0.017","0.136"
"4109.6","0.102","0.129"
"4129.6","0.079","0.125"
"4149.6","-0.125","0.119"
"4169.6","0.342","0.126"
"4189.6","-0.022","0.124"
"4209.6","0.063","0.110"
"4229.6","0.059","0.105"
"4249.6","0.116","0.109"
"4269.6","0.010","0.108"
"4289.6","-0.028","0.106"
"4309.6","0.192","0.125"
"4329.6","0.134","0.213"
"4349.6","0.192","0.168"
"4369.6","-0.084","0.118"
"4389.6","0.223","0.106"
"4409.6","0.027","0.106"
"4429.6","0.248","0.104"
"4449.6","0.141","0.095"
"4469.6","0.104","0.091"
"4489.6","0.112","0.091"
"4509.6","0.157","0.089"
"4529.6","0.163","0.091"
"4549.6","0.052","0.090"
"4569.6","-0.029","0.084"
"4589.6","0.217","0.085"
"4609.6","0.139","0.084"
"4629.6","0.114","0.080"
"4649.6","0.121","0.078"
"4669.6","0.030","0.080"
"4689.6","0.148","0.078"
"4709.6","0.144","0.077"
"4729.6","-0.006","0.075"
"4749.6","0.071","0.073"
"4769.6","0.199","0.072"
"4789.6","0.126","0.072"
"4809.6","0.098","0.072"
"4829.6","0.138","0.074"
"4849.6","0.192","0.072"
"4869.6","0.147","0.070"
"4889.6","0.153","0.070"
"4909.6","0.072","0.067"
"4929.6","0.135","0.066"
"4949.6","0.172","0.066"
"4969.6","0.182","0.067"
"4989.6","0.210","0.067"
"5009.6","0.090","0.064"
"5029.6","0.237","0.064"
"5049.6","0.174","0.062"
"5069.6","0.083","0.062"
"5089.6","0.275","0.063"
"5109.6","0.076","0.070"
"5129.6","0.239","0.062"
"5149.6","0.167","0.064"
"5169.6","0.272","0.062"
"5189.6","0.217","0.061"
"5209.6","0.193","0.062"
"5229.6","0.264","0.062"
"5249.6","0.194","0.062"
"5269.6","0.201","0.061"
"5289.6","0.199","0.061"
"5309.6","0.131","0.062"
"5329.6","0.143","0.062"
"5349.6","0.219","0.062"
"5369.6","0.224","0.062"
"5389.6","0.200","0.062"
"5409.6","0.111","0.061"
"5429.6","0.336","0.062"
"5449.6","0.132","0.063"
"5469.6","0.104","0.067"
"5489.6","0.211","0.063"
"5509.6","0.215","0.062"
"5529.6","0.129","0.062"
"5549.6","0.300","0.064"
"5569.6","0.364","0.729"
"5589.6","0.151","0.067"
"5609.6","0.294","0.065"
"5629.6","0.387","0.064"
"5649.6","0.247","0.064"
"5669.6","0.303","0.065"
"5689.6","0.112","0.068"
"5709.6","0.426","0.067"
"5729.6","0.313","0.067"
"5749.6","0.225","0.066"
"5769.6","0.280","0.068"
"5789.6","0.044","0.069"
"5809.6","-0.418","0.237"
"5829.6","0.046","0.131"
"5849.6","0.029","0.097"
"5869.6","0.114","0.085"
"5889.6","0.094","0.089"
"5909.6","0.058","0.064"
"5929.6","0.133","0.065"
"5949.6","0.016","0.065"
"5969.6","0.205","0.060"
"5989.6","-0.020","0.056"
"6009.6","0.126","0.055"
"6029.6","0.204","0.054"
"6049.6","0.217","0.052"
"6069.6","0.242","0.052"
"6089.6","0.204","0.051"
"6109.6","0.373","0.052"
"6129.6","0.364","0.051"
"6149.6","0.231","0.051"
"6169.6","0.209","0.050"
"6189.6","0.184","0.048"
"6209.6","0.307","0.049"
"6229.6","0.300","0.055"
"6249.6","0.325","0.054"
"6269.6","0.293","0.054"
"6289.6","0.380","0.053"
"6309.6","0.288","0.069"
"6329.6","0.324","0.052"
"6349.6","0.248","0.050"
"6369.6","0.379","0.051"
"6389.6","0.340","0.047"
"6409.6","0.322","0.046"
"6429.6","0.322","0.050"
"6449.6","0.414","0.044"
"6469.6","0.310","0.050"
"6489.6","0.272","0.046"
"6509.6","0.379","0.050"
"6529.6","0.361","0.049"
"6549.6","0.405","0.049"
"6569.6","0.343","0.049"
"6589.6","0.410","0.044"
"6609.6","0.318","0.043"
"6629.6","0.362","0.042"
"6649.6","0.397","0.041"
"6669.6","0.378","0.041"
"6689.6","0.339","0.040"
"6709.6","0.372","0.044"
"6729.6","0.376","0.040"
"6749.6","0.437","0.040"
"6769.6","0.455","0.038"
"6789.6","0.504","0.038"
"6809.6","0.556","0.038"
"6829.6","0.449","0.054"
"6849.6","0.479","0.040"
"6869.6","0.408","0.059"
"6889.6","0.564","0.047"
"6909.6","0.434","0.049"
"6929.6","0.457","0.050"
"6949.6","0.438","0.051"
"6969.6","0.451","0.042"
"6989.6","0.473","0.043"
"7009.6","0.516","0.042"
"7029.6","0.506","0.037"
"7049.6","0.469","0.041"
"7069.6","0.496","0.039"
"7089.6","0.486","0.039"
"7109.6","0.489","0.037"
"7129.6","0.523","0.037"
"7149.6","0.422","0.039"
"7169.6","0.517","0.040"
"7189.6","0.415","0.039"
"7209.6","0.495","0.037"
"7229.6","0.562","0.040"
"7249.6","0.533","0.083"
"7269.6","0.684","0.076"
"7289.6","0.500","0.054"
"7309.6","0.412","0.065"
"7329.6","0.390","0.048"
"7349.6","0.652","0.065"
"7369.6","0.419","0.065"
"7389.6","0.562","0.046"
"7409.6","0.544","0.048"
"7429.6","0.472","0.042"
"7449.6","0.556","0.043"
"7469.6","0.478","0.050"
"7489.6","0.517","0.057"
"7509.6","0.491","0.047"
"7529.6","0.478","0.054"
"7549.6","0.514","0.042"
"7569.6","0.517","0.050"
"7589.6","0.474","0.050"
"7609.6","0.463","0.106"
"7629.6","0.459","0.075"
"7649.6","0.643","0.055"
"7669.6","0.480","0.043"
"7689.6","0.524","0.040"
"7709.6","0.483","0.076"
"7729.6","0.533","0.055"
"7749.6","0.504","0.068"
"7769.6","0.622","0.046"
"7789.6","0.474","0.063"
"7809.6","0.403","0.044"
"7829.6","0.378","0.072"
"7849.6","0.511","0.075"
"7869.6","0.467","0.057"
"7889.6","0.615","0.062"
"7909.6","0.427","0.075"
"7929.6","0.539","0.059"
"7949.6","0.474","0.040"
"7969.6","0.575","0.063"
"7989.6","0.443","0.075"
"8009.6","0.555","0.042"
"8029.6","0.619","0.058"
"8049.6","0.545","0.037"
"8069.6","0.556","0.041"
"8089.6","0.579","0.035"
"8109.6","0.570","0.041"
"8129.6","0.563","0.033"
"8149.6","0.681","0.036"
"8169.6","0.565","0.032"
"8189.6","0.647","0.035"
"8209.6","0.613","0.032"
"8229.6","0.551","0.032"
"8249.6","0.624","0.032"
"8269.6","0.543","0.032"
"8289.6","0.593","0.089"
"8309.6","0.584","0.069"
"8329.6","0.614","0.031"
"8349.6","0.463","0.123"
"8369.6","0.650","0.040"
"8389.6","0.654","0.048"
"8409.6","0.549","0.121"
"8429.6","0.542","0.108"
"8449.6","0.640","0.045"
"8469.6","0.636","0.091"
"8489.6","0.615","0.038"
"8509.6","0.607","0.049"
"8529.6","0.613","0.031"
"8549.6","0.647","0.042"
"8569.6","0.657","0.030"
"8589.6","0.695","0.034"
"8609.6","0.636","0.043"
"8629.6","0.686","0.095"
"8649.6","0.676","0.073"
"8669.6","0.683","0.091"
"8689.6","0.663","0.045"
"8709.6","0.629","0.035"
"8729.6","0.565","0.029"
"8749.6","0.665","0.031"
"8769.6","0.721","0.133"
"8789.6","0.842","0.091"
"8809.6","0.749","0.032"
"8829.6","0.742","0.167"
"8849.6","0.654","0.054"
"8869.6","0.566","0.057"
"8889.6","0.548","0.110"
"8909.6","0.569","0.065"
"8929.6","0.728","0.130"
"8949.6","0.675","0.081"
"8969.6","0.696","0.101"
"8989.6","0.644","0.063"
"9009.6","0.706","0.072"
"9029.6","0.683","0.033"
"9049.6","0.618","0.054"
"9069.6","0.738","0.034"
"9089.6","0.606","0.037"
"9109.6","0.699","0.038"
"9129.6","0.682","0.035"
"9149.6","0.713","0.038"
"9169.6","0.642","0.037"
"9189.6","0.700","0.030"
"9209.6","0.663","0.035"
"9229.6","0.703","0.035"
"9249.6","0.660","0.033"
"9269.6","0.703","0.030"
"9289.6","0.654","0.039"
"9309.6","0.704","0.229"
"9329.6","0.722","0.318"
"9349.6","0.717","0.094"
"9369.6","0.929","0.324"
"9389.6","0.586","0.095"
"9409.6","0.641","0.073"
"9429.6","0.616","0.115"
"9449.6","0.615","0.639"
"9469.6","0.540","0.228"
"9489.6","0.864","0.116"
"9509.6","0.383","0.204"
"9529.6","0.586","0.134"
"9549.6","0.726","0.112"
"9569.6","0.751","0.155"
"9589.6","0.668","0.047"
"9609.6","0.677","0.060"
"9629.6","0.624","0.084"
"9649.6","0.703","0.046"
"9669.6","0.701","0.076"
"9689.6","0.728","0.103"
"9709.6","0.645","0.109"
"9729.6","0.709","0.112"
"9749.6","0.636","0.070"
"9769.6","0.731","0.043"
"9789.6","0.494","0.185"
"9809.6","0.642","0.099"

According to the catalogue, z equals 0.509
